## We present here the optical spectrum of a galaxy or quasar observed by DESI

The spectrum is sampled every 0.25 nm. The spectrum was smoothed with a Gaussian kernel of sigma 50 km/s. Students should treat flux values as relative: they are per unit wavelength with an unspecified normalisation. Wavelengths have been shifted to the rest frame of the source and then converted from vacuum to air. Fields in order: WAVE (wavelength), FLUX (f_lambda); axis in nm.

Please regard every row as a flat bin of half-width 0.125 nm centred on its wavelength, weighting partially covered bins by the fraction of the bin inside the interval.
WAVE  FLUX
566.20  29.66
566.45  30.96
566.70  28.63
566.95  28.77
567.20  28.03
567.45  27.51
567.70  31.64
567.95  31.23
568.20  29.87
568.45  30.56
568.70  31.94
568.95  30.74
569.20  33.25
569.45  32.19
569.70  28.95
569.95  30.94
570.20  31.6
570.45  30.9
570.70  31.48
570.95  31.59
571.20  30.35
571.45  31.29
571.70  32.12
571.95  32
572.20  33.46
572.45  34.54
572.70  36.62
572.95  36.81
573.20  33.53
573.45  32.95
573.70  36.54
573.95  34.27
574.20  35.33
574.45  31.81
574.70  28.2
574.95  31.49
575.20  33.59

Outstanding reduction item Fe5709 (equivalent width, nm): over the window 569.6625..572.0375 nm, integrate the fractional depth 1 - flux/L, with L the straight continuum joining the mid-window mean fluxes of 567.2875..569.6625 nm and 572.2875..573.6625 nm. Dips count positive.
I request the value 0.13 nm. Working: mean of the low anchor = 30.9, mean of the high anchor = 35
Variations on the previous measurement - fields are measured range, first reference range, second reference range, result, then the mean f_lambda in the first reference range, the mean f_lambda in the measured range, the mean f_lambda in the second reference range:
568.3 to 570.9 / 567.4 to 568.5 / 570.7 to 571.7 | -0.04 nm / 30.3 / 31.3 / 31.3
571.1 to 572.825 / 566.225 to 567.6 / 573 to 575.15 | -0.06 nm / 28.9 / 32.9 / 33.2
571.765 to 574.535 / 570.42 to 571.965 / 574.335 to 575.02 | -0.32 nm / 31.4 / 34.3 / 30.4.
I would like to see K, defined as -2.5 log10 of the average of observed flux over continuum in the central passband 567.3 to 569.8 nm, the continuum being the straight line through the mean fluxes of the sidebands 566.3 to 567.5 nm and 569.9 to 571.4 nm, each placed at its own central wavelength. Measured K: -0.03 mag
